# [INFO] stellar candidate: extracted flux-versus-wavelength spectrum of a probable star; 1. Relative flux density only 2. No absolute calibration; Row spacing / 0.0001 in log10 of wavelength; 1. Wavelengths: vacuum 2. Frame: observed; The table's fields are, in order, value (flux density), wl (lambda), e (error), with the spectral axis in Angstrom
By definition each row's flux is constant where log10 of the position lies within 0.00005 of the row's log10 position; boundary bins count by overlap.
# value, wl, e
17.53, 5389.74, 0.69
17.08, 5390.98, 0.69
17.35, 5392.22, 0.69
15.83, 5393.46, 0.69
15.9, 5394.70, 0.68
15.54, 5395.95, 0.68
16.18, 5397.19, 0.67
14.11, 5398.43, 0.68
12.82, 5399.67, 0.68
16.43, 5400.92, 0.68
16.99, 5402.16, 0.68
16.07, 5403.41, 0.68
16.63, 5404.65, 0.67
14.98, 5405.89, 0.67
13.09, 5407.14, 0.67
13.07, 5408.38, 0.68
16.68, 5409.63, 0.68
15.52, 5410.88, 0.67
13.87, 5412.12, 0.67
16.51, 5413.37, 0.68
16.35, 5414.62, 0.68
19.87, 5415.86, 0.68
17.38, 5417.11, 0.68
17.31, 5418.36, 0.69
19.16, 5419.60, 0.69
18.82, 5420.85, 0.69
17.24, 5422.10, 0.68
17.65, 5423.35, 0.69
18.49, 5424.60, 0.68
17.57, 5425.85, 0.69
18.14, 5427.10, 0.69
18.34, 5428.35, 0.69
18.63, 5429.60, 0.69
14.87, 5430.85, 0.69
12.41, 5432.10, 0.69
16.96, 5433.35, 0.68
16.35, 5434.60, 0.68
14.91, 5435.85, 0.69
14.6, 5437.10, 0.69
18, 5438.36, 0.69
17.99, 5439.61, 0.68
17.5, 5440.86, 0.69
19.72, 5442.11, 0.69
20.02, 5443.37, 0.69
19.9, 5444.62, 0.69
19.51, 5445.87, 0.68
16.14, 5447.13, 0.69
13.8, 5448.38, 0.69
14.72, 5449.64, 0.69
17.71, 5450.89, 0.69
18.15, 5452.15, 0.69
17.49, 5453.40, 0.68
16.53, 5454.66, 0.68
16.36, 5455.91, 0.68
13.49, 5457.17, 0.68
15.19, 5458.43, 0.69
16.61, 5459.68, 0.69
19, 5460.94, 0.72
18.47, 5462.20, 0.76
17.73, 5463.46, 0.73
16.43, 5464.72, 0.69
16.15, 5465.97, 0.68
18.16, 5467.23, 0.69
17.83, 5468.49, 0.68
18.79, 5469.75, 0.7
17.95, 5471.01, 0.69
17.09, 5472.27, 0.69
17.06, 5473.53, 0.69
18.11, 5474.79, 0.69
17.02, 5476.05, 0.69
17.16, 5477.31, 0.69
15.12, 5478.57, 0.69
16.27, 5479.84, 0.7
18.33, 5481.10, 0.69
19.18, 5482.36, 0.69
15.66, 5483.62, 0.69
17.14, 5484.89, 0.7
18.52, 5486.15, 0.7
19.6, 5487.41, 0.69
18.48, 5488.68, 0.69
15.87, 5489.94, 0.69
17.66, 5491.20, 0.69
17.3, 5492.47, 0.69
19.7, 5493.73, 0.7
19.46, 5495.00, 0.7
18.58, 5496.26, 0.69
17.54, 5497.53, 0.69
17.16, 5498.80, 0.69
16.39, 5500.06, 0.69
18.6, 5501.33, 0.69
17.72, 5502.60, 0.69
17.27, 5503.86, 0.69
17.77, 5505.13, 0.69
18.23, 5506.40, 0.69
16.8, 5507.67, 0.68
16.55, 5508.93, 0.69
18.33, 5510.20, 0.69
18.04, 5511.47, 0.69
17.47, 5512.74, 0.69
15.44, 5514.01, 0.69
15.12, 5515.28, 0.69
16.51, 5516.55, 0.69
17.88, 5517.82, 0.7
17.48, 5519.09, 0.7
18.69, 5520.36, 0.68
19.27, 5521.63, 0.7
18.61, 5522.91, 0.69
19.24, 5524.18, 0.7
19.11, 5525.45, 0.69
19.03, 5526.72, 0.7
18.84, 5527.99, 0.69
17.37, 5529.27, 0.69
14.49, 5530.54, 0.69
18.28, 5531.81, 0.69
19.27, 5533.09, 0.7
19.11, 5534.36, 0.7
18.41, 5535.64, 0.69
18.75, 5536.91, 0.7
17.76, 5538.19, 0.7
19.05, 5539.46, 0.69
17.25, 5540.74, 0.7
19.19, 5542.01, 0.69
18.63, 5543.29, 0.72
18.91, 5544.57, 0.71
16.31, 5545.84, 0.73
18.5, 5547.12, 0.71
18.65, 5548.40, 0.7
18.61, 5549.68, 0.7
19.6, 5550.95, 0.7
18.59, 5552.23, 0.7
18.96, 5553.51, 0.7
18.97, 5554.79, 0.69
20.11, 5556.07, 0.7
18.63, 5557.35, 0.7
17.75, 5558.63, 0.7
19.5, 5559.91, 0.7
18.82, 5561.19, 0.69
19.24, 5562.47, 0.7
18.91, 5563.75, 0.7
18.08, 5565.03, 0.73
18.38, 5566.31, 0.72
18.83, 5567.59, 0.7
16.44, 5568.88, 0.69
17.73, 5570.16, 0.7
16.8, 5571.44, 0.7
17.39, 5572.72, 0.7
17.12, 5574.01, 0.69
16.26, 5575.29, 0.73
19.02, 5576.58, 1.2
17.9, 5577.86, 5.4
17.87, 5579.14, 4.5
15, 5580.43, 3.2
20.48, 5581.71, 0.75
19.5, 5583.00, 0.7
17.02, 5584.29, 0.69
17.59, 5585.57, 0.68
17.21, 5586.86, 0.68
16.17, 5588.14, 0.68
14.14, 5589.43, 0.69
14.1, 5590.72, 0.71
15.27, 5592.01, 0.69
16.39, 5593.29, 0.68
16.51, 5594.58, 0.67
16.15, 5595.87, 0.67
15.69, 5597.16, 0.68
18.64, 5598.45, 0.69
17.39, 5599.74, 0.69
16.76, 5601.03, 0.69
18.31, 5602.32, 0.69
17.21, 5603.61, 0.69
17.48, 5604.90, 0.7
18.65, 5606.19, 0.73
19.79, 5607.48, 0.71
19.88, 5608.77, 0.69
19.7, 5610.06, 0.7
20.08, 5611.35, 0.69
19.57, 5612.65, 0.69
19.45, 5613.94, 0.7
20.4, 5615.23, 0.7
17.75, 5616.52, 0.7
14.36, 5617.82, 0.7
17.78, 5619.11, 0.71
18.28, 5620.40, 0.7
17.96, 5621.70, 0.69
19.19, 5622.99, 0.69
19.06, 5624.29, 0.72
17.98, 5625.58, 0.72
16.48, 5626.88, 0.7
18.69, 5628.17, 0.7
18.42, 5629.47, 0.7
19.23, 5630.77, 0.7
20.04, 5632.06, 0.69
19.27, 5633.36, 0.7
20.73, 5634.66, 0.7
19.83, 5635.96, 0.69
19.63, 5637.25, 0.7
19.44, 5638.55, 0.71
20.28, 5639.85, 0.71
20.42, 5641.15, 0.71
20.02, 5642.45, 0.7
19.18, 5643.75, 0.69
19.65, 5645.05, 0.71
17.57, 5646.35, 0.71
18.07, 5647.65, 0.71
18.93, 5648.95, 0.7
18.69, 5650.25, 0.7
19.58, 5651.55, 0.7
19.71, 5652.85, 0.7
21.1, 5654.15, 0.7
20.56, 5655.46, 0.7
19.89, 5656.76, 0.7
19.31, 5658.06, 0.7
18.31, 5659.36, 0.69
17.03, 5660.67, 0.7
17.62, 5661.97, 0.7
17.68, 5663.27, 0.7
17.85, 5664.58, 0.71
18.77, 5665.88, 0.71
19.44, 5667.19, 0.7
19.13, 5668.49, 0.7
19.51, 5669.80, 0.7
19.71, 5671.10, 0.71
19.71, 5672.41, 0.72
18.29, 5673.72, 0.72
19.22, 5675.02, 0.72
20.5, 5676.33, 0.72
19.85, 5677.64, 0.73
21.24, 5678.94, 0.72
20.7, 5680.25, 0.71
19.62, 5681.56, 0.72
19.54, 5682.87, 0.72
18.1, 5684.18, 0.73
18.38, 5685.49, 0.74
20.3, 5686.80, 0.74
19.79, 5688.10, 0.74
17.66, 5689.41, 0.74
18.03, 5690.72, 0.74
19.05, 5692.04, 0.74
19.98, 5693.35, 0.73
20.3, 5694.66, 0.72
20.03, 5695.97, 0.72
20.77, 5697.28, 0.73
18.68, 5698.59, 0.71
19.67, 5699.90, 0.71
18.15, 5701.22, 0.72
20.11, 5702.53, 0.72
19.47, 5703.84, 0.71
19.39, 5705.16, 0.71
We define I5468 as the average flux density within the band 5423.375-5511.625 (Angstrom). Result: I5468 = 17.3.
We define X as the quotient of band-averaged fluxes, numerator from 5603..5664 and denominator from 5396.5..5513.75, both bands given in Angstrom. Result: 1.11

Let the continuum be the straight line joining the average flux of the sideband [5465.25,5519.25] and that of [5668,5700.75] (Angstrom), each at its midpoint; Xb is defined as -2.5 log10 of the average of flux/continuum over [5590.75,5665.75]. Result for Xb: 0.02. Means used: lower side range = 17.5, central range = 18.5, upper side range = 19.5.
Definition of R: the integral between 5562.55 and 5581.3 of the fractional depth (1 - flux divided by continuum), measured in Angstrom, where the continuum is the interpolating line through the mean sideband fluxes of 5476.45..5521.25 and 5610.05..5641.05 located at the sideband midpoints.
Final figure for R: 0.7 Angstrom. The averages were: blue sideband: 17.5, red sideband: 18.9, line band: 17.6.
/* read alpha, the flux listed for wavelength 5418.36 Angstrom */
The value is 17.31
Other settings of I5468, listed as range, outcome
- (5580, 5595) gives 16.6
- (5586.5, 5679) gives 18.5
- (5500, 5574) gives 18.1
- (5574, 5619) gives 17.6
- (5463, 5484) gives 17.3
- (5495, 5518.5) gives 17.4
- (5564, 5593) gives 17.2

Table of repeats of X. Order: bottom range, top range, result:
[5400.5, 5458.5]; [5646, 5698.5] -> 1.15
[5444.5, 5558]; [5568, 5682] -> 1.04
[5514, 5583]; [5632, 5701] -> 1.06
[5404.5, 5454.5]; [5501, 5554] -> 1.07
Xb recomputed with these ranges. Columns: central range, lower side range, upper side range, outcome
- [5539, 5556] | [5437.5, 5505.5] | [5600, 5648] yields -0.03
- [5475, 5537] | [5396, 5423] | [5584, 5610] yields -0.07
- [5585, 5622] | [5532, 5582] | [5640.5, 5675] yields 0.07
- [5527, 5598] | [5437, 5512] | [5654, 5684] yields 0.03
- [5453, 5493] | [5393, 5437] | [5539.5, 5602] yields -0.03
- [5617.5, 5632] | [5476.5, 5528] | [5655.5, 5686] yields 0.04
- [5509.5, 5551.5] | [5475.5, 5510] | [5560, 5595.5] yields -0.04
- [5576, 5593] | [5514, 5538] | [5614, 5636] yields 0.08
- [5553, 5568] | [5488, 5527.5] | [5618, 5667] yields -0.04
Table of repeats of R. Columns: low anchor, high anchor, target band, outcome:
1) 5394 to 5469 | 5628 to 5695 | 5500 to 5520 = 0.4 Angstrom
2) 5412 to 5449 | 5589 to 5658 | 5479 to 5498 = -0.3 Angstrom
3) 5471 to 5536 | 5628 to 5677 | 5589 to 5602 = 1.7 Angstrom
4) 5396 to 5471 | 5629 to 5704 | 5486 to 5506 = -0.6 Angstrom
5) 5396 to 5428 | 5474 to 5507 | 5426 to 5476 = -0.1 Angstrom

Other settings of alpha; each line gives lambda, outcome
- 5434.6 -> 16.35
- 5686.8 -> 20.3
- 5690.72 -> 18.03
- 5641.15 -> 20.42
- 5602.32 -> 18.31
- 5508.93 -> 16.55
